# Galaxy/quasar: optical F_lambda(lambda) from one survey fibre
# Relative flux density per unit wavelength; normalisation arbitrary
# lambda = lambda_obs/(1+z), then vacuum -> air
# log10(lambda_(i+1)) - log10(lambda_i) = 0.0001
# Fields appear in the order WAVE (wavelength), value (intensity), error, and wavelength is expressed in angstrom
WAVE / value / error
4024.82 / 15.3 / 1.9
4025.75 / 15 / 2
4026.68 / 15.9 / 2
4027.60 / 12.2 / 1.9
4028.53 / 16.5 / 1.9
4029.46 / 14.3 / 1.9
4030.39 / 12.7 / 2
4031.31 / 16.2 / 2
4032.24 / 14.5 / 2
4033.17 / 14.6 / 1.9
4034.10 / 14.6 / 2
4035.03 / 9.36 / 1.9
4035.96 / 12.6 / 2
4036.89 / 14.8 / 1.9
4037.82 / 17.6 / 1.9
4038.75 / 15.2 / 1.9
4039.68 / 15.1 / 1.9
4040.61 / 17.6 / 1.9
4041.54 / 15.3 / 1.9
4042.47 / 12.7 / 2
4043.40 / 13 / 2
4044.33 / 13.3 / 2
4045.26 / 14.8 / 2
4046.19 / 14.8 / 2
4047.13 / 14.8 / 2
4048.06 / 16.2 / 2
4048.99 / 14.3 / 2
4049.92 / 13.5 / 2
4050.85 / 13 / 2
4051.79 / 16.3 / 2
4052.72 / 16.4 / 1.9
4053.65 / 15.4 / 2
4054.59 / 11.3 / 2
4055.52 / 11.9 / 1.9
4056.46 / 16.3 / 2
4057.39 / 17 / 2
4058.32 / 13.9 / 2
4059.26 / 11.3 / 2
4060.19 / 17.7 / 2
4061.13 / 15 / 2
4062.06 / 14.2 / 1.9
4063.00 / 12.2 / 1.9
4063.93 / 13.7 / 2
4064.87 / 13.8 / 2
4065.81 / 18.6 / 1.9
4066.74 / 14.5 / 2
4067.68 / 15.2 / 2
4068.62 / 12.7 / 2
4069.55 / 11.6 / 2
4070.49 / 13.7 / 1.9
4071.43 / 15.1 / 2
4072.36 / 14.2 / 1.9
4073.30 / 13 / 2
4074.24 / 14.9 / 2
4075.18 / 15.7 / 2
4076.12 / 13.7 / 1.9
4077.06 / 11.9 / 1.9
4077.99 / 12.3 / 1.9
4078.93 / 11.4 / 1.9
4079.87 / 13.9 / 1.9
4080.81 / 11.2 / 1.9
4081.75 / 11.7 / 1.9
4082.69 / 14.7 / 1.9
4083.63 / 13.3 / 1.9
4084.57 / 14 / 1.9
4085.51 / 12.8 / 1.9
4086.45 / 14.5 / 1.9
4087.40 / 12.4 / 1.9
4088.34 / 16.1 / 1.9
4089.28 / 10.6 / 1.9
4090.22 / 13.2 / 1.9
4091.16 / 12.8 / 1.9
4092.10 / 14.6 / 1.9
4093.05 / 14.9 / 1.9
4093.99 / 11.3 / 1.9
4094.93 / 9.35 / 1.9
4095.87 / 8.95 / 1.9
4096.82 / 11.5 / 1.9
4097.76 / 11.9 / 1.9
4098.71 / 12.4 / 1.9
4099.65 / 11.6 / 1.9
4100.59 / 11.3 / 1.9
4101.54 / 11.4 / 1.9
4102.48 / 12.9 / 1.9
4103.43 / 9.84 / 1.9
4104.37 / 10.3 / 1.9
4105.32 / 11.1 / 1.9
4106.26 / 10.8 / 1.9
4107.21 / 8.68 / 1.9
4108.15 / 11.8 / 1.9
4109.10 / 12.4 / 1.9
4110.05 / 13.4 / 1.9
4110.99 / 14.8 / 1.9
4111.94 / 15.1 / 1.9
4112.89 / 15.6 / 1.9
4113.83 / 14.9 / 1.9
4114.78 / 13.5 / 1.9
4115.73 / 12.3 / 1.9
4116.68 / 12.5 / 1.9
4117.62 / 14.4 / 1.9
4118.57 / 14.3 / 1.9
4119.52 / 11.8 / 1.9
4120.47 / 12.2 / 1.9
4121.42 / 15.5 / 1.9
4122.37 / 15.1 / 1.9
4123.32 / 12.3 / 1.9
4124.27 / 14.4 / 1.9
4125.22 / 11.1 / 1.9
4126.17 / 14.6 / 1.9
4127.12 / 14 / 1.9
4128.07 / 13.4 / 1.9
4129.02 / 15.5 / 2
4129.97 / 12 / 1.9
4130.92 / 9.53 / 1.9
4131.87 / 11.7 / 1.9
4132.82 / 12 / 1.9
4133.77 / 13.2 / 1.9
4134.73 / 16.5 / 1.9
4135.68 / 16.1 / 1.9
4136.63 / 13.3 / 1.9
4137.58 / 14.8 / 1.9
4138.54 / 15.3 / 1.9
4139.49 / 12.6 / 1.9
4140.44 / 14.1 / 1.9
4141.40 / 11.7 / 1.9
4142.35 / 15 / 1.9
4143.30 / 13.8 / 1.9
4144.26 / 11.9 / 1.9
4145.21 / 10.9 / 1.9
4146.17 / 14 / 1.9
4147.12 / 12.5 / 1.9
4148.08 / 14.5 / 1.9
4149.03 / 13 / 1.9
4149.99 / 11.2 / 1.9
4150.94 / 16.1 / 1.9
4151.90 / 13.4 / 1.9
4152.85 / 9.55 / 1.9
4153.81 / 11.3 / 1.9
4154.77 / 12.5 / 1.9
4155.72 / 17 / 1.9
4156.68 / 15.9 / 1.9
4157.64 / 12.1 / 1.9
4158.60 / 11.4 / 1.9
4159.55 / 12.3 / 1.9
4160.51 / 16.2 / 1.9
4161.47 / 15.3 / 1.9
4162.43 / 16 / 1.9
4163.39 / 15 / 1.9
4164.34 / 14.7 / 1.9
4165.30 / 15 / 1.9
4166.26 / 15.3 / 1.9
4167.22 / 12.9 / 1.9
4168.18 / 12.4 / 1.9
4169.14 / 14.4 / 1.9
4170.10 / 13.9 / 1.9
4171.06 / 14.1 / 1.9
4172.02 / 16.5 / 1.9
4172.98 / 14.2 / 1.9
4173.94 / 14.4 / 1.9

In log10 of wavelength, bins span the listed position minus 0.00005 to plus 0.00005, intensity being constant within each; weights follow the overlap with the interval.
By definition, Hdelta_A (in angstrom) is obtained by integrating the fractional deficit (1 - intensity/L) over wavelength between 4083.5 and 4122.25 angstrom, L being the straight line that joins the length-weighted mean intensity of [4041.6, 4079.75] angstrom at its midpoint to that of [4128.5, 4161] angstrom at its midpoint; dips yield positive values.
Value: 3.1 angstrom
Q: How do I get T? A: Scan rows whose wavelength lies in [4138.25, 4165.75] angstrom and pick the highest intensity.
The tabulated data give 17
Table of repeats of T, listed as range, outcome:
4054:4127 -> 18.6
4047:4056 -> 16.4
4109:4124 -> 15.6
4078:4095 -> 16.1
